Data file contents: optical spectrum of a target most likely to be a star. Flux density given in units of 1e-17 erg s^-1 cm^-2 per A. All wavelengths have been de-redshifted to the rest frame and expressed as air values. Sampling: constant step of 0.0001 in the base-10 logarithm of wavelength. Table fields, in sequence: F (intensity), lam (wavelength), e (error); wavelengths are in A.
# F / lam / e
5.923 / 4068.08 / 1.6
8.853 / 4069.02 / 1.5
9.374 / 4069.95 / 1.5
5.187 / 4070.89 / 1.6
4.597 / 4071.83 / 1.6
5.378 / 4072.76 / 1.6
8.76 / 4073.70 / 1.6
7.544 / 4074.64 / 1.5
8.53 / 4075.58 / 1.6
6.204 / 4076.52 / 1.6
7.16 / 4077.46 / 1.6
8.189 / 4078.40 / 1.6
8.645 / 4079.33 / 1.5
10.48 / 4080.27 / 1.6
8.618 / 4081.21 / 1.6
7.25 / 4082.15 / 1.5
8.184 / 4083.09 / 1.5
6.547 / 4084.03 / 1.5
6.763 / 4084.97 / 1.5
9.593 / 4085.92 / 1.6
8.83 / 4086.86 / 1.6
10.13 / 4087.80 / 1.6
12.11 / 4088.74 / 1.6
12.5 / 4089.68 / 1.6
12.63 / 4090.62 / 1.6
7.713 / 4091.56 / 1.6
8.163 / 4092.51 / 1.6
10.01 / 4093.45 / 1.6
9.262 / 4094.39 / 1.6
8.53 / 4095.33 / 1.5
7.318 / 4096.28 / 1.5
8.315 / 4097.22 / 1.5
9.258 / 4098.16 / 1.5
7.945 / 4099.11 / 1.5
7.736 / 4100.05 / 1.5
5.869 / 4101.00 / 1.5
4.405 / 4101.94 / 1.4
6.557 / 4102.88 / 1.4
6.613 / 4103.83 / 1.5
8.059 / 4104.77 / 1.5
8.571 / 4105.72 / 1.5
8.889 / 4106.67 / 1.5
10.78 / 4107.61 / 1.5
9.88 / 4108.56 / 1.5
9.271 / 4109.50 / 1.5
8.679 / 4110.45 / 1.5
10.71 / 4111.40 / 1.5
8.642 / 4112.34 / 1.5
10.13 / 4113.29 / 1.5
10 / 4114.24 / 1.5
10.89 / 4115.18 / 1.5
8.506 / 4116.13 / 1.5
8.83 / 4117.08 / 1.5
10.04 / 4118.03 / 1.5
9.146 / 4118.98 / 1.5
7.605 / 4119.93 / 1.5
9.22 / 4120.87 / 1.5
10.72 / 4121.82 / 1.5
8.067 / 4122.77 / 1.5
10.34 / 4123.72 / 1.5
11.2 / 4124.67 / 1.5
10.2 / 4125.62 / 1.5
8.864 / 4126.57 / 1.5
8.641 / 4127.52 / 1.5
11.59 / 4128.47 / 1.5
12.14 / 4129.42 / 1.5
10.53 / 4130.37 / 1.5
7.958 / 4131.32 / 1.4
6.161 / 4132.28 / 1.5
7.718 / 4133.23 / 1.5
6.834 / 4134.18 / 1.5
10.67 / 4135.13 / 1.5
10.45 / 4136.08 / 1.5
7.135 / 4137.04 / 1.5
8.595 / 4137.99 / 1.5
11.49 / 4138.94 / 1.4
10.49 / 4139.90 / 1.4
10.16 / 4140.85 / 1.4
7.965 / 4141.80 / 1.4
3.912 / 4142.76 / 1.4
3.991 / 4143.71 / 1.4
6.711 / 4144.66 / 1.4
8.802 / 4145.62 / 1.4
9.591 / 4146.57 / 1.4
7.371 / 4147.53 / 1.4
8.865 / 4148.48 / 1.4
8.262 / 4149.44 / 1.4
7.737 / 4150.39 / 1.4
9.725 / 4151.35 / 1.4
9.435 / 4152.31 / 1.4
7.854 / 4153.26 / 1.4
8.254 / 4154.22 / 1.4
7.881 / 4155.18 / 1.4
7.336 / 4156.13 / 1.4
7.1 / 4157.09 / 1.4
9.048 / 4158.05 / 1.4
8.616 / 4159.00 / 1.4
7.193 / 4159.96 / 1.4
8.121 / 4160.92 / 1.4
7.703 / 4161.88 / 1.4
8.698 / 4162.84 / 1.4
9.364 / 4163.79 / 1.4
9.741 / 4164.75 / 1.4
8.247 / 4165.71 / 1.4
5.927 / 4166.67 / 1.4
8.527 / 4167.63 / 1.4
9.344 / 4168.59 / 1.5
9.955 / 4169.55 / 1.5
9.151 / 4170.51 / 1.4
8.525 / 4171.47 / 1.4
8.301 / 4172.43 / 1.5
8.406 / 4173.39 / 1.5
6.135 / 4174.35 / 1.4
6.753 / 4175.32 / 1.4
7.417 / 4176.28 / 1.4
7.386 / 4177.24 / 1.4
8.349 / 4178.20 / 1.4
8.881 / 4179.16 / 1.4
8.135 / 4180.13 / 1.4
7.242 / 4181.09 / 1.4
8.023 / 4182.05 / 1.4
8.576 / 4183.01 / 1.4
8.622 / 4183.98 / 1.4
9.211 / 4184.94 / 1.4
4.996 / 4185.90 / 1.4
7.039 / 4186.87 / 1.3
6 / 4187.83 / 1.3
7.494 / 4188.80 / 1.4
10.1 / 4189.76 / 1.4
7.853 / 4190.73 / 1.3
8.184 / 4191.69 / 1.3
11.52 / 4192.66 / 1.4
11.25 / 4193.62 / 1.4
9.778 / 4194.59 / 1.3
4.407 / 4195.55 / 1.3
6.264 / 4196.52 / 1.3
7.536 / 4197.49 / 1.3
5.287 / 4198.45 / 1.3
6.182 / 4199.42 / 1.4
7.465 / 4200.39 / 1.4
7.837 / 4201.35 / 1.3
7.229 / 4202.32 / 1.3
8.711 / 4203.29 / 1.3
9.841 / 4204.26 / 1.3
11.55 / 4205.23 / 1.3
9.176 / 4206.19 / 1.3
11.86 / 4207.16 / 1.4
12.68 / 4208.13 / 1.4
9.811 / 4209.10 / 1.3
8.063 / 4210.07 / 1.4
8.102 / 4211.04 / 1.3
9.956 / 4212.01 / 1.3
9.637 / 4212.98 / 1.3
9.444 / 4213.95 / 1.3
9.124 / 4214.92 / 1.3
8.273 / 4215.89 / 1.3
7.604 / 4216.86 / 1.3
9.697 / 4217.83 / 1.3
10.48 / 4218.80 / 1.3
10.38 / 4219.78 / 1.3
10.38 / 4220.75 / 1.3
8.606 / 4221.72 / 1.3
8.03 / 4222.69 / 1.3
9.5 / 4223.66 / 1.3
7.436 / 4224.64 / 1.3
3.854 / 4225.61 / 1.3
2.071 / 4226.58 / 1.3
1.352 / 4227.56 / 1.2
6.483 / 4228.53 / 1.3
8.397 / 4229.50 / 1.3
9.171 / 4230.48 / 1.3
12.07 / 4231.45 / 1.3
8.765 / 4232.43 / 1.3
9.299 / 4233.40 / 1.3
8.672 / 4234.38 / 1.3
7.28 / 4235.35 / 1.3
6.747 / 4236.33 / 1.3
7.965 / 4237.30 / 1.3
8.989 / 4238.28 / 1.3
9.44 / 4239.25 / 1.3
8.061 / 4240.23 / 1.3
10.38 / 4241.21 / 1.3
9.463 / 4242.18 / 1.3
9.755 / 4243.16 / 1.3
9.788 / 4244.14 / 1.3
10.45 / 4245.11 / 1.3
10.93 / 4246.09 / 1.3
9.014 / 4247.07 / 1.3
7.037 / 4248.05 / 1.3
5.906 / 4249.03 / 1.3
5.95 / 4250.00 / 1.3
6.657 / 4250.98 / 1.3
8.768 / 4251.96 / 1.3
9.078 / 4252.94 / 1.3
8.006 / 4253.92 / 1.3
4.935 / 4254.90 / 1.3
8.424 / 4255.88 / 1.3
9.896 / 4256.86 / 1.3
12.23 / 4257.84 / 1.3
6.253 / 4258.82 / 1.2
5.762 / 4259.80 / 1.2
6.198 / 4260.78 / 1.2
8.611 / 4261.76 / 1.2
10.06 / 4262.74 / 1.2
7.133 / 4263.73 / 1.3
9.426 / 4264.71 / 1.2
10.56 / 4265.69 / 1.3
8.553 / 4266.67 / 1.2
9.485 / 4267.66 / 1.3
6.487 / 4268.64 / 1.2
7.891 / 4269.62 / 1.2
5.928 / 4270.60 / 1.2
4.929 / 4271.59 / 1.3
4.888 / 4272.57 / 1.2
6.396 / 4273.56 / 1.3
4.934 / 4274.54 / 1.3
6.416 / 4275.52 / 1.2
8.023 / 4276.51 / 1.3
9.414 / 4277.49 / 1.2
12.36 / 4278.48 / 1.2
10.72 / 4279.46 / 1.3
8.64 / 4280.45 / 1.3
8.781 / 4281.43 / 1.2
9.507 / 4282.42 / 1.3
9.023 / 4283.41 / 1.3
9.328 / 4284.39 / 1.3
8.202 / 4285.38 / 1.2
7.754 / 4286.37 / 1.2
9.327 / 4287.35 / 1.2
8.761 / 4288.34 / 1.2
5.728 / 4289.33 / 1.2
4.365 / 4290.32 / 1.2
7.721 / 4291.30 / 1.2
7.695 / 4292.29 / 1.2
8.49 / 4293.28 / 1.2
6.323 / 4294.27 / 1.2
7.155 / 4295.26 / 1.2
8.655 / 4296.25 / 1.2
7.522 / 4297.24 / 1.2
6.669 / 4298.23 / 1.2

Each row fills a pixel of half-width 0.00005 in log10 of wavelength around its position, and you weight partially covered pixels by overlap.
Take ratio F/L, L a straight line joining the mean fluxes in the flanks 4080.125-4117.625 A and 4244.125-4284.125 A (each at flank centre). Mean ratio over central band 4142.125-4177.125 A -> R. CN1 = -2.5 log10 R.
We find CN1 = 0.07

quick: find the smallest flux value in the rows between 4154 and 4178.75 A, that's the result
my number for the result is 5.927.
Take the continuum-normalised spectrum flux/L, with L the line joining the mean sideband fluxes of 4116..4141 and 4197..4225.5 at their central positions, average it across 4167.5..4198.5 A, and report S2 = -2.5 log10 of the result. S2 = 0.13 mag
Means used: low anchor 9.38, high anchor 8.89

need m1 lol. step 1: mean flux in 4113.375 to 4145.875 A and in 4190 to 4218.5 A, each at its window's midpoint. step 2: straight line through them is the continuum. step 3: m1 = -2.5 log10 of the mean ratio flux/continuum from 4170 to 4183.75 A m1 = 0.12 mag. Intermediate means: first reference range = 9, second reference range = 8.79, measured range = 7.96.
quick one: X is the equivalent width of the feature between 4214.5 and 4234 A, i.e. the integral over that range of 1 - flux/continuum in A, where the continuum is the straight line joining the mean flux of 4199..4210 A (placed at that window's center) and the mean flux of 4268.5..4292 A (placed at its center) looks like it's 1.8 A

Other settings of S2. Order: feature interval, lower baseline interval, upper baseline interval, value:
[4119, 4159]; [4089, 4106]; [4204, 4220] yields 0.017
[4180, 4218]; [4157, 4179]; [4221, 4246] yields -0.041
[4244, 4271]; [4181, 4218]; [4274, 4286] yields 0.065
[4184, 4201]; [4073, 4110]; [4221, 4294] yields 0.067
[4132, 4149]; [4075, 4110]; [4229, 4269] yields 0.045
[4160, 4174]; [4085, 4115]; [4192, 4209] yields 0.038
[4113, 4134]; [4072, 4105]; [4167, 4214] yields -0.139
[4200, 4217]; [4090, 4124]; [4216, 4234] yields -0.148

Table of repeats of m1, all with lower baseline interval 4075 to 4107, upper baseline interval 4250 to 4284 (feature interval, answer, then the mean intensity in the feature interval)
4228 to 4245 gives -0.10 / 8.89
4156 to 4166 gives -0.01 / 8.32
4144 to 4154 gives -0.01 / 8.35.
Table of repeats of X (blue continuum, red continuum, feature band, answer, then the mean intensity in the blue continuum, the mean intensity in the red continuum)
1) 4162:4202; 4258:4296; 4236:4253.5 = -1.5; 8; 7.87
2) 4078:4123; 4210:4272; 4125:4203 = 3.2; 8.86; 8.24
